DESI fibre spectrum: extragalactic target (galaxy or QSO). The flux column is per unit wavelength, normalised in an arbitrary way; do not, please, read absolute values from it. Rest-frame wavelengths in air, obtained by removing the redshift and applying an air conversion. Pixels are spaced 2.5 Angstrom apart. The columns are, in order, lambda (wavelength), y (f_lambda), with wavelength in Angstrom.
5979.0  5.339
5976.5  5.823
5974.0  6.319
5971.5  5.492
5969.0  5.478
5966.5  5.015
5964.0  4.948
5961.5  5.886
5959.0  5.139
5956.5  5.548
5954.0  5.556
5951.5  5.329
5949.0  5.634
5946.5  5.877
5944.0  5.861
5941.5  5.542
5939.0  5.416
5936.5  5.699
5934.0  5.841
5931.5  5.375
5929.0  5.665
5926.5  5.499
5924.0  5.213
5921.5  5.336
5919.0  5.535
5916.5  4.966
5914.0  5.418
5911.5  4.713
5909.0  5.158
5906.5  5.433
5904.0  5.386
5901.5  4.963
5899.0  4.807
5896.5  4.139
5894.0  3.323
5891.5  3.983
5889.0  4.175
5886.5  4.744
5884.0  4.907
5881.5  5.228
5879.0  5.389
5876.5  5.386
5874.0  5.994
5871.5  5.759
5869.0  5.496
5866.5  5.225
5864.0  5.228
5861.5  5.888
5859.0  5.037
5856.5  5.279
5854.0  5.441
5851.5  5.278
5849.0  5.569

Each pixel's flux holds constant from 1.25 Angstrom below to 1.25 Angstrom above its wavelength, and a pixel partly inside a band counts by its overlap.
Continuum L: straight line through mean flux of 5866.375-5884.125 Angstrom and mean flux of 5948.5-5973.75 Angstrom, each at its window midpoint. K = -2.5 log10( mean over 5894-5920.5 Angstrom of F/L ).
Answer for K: 0.100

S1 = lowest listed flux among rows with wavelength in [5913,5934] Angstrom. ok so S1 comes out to 4.966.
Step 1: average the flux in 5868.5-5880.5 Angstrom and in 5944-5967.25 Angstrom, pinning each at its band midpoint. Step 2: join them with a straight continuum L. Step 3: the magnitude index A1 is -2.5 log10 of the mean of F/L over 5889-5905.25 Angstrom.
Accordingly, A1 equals 0.25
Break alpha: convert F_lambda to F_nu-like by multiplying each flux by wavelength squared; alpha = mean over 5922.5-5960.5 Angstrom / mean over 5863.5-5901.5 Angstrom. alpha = 1.2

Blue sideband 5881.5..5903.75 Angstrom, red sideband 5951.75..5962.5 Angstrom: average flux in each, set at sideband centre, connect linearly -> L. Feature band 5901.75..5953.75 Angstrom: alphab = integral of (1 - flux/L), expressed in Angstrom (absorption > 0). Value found -4.20 Angstrom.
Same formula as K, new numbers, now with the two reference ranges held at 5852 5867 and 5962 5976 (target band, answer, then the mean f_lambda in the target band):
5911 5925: 0.04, 5.22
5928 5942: -0.03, 5.59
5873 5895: 0.13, 4.8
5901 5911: 0.04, 5.22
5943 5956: -0.03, 5.64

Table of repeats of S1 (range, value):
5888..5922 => 3.323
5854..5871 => 5.037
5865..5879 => 5.225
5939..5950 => 5.416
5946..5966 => 4.948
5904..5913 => 4.713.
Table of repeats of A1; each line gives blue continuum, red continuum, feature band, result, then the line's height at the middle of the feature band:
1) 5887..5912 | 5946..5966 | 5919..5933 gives -0.089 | 5.01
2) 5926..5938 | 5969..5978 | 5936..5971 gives 0.044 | 5.72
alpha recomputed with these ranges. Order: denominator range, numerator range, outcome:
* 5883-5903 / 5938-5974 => 1.28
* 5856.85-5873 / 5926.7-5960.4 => 1.05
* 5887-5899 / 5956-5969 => 1.34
